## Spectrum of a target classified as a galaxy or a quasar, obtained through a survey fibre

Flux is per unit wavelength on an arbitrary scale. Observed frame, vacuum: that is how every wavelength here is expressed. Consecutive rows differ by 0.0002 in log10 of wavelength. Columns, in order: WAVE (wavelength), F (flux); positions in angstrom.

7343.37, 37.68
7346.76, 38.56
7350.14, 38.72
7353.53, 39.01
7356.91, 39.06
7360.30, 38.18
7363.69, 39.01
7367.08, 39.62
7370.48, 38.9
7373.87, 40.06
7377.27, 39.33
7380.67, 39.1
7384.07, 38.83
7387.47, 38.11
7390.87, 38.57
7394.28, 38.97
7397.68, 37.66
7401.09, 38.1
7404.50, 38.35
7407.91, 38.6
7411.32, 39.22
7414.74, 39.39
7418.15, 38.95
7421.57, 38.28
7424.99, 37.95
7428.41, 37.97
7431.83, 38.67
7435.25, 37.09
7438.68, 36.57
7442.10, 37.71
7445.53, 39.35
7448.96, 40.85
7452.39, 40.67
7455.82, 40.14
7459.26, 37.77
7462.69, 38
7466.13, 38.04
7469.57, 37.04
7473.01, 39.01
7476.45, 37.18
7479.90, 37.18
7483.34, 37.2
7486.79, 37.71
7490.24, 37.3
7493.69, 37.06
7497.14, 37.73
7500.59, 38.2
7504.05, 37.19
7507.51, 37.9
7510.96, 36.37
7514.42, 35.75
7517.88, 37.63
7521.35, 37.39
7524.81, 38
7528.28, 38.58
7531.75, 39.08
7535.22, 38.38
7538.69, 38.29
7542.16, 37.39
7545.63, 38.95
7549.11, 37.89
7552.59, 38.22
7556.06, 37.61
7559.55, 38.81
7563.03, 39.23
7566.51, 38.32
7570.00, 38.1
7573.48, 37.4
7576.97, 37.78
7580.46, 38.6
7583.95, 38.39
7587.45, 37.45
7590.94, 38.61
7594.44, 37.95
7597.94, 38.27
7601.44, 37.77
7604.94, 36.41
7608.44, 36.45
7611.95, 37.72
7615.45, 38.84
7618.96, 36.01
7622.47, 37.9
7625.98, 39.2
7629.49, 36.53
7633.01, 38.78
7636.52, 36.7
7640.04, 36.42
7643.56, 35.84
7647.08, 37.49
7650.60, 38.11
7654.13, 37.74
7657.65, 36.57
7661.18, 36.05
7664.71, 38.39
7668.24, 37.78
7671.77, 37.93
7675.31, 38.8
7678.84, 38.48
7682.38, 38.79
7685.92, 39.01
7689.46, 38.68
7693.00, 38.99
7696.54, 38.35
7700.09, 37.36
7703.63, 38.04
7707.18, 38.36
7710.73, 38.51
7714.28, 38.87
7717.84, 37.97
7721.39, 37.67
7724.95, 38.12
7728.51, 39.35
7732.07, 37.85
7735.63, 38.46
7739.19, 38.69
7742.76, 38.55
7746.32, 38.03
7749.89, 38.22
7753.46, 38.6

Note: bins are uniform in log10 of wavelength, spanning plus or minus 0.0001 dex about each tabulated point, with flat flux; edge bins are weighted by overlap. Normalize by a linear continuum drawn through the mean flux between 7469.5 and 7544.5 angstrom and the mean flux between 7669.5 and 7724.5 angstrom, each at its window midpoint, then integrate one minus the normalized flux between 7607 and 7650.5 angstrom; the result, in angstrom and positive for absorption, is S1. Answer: 0.9 angstrom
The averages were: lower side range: 37.6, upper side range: 38.4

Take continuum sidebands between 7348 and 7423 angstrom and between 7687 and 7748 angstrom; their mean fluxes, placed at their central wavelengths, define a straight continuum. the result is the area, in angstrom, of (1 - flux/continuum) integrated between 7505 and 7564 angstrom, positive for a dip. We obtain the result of 1.0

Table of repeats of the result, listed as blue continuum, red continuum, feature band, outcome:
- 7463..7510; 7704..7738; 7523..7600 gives -0.83 angstrom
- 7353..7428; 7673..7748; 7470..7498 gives 0.83 angstrom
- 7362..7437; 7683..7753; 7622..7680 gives 1.34 angstrom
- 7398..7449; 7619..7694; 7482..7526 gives 0.95 angstrom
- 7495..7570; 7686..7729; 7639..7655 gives 0.46 angstrom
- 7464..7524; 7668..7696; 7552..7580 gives -0.25 angstrom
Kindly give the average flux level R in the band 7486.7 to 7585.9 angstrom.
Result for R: 37.9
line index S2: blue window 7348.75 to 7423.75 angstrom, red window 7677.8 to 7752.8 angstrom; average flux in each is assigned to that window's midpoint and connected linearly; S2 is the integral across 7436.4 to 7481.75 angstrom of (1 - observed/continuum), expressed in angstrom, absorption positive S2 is 0.4 angstrom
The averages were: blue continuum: 38.8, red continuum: 38.4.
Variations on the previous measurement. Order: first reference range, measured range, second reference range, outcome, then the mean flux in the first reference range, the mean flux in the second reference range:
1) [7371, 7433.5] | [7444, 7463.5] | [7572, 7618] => -0.6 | 38.7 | 37.8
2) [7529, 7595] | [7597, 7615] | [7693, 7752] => 0.4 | 38.2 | 38.3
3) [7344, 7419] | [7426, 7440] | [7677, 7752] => 0.4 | 38.8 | 38.4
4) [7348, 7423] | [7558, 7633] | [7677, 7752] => 1.3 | 38.8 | 38.4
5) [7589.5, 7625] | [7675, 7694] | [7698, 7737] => -0.4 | 37.6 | 38.2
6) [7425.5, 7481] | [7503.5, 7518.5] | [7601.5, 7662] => 0.4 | 38.3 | 37.3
